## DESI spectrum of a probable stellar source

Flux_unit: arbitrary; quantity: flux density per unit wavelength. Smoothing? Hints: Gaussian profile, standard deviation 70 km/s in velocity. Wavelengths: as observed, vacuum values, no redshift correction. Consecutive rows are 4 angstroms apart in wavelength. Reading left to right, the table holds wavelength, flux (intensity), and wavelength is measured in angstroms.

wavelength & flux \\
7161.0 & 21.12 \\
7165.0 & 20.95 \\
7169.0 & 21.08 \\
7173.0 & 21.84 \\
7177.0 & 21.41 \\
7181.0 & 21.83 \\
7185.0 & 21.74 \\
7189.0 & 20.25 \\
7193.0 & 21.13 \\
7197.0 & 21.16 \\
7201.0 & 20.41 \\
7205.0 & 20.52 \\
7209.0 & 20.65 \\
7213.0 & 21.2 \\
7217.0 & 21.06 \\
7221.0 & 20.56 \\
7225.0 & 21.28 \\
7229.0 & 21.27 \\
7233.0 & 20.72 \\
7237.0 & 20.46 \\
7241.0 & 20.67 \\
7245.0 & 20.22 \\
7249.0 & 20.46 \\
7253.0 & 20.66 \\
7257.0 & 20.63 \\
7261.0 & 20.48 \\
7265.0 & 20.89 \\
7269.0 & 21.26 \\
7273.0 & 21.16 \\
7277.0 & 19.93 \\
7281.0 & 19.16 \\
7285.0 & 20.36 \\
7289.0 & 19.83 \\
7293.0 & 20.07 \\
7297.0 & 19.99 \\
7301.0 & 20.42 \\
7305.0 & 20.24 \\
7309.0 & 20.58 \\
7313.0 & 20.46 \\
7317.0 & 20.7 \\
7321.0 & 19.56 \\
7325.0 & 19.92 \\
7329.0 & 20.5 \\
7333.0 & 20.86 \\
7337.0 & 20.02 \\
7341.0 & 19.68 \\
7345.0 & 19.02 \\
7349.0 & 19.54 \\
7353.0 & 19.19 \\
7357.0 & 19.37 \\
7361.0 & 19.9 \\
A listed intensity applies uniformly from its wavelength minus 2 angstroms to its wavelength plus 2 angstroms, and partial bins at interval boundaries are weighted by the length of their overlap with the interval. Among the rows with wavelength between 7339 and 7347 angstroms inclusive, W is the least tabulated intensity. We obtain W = 19.02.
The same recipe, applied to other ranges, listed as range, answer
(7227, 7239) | 20.46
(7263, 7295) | 19.16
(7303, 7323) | 19.56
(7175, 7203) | 20.25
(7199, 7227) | 20.41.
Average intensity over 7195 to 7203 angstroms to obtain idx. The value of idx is 20.8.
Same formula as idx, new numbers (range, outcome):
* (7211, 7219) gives 21.1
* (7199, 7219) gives 20.8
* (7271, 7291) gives 20.1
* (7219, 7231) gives 21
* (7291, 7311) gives 20.3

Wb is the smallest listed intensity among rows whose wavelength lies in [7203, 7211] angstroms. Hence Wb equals 20.52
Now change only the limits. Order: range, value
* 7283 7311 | 19.83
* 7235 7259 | 20.22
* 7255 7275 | 20.48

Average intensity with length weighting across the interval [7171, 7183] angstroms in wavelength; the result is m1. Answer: 21.7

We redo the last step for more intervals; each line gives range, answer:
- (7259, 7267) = 20.7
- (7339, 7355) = 19.4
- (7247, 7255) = 20.6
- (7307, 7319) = 20.6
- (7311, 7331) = 20.2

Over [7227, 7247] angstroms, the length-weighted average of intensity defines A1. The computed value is 20.7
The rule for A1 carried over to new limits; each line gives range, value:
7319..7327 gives 19.7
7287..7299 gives 20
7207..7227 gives 20.9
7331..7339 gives 20.4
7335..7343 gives 19.9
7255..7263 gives 20.6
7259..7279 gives 20.7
